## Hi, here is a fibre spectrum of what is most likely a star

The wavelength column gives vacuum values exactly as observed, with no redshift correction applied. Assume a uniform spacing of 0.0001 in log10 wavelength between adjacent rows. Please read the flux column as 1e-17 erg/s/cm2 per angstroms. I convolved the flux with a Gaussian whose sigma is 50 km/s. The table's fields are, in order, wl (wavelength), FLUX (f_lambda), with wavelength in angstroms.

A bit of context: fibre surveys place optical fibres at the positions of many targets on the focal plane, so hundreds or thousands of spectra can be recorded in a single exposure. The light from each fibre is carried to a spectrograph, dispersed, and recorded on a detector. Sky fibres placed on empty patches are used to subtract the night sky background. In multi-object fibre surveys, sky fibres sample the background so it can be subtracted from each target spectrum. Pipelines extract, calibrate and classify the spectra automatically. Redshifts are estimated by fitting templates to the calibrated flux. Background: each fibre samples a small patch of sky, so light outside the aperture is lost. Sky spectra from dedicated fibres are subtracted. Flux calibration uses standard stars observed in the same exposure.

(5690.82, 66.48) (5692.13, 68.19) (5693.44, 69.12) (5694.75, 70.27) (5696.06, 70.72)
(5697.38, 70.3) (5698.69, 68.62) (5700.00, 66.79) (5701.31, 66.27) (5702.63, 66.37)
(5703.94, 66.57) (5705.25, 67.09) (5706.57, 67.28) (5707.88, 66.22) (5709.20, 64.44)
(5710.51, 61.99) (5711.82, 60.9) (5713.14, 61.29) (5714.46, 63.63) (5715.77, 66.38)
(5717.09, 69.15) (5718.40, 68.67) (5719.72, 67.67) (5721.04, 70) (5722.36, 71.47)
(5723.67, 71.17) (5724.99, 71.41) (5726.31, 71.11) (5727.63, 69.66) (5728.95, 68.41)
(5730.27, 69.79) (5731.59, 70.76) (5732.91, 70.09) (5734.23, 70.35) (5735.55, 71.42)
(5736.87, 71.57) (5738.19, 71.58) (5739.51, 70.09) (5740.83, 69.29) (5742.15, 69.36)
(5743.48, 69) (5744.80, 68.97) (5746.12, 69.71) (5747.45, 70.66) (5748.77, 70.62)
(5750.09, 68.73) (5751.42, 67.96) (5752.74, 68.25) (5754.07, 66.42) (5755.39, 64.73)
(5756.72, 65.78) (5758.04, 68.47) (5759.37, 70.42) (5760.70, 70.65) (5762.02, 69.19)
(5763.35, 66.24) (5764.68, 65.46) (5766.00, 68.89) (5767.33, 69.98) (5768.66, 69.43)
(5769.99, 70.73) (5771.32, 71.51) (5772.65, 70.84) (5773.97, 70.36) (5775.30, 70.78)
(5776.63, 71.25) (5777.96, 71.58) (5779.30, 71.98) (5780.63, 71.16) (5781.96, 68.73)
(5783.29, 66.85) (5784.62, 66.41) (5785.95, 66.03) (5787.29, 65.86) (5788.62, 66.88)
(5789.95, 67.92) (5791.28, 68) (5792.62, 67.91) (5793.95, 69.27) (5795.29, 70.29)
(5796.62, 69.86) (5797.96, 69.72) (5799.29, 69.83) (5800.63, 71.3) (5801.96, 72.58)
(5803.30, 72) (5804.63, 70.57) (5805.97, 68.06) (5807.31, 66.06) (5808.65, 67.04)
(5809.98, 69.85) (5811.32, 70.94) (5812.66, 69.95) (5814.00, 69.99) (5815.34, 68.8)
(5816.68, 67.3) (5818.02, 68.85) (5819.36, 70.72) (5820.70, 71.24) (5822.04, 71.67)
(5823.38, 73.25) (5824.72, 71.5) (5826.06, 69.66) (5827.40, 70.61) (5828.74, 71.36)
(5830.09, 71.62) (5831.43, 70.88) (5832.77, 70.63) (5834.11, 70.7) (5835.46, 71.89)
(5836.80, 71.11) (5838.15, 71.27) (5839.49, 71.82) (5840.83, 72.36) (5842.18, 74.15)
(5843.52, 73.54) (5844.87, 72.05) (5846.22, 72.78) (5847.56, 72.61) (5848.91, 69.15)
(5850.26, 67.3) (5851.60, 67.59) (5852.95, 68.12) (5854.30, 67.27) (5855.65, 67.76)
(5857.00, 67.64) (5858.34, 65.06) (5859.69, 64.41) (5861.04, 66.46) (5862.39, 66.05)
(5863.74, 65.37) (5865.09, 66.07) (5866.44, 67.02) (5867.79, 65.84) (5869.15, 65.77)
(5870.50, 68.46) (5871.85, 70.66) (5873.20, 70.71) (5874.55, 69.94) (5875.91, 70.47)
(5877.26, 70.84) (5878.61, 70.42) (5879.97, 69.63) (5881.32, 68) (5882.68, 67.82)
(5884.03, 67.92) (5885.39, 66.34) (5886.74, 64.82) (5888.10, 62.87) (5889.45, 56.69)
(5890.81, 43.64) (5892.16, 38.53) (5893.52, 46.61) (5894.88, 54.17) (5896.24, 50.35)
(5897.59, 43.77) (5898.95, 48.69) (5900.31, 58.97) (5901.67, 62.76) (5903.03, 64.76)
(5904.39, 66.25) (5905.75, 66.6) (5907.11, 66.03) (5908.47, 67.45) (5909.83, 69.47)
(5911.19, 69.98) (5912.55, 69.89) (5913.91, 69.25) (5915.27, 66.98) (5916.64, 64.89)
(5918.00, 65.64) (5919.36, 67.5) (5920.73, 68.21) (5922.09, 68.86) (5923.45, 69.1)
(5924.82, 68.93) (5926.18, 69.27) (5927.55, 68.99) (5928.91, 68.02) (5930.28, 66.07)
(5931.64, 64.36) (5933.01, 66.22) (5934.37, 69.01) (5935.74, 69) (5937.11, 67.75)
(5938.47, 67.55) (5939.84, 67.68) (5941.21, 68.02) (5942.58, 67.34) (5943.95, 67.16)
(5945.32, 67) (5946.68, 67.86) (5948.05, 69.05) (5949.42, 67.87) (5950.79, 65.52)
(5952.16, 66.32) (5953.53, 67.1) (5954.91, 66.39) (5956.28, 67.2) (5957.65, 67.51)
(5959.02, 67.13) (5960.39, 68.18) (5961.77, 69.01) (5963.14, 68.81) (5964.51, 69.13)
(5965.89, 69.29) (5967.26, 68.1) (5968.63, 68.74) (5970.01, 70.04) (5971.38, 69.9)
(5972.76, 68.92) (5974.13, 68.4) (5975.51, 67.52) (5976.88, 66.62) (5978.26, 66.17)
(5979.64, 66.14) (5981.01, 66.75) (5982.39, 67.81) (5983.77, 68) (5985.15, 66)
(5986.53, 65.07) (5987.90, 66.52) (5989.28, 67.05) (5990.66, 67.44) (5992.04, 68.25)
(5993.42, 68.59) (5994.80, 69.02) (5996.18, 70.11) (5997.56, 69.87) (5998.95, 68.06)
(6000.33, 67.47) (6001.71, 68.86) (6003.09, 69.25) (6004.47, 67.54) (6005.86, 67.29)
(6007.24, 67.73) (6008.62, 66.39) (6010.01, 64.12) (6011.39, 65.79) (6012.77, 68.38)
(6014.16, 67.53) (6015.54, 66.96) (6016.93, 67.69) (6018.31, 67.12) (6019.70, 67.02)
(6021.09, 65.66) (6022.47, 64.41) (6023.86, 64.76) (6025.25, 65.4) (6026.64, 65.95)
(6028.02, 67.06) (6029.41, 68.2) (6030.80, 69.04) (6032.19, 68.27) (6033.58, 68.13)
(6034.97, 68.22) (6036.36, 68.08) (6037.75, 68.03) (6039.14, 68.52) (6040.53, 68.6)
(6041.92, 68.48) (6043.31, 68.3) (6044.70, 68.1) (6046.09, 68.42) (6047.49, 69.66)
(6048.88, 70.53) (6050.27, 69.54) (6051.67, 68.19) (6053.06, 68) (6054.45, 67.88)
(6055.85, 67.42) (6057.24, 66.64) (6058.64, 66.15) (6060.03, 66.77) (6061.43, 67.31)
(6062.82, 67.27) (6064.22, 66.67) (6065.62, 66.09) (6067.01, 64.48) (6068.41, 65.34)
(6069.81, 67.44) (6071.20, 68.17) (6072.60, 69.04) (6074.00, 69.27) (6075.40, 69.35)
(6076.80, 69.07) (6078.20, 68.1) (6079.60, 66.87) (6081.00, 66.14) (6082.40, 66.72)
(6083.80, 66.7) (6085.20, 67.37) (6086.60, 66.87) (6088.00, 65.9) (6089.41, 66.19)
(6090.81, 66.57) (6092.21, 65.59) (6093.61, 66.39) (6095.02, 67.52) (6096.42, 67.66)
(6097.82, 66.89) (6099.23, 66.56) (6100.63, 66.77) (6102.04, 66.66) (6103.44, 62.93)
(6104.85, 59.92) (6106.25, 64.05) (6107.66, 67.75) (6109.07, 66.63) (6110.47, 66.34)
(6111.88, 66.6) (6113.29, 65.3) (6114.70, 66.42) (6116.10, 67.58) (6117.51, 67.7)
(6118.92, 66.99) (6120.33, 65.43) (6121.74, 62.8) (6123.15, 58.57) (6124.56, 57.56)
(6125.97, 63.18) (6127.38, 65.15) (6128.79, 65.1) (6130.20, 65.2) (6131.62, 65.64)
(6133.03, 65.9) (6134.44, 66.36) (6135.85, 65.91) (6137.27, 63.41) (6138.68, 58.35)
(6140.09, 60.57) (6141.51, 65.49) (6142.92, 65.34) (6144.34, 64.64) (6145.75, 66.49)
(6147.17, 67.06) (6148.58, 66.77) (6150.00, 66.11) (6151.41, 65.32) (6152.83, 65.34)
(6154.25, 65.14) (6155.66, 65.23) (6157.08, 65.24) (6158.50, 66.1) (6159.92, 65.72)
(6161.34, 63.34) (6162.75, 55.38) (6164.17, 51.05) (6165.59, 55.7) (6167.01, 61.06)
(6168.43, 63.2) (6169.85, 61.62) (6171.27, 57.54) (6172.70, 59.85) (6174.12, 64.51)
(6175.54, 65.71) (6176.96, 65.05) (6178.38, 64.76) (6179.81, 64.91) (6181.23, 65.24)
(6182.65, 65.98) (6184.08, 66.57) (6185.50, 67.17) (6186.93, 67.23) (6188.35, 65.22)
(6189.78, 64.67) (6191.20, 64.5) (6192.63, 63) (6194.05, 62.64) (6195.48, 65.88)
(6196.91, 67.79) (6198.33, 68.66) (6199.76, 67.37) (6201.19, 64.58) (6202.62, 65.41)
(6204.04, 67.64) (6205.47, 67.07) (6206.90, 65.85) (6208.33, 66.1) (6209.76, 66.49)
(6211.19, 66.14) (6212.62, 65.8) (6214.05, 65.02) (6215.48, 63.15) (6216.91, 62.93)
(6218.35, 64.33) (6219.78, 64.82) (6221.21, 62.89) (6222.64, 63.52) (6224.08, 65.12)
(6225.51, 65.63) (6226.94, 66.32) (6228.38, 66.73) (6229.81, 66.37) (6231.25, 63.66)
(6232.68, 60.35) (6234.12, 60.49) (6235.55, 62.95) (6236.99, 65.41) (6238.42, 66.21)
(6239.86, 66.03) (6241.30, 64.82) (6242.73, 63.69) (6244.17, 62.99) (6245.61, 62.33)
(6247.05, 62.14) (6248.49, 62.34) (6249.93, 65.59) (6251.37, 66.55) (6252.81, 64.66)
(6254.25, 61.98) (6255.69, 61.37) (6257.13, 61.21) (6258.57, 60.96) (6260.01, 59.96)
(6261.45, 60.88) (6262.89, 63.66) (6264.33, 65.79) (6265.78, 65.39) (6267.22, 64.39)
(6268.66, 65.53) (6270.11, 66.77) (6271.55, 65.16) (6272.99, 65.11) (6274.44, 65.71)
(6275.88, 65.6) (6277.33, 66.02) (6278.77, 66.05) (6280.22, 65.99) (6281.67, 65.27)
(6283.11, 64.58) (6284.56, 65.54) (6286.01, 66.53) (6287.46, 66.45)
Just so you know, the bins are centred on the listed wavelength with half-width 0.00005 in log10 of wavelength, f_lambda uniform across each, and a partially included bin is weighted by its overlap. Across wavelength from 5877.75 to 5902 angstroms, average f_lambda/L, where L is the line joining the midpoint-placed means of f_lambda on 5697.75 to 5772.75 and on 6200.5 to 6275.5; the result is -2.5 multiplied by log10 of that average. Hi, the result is 0.16 mag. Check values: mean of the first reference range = 68.4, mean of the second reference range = 64.4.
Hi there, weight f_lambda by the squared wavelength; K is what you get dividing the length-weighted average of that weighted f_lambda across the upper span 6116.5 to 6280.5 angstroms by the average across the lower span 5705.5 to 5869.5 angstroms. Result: 1.1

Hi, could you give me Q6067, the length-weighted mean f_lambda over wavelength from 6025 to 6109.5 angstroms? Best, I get 67.2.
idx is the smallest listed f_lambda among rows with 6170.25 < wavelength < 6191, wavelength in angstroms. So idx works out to 57.54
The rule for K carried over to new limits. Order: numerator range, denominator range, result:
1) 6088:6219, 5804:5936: 1.06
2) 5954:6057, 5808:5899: 1.07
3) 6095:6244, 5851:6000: 1.06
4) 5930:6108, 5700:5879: 1.05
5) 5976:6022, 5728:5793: 1.06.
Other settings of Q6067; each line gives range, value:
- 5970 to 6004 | 67.9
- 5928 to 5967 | 67.6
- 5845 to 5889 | 67.8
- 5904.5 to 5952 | 67.7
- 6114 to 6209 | 64.3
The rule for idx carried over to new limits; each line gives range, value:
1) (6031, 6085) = 64.48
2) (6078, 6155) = 57.56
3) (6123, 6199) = 51.05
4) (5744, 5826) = 64.73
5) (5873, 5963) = 38.53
